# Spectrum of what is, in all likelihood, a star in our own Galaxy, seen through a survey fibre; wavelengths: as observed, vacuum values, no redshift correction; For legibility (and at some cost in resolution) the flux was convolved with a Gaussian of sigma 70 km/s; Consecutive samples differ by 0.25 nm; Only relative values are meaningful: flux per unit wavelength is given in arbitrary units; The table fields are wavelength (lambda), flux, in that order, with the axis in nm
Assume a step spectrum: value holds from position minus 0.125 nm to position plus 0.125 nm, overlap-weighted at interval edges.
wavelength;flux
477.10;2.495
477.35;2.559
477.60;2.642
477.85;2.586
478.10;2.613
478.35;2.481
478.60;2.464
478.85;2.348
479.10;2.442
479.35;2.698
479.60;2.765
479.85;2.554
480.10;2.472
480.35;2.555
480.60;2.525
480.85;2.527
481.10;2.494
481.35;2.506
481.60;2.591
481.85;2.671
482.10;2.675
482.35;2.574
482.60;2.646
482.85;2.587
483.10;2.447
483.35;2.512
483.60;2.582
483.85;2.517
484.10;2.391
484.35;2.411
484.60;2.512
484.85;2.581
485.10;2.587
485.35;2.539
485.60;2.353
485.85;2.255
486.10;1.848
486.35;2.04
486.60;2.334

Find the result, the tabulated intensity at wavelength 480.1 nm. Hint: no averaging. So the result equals 2.472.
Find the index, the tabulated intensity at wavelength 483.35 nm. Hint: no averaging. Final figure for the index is 2.512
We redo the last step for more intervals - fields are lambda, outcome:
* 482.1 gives 2.675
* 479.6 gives 2.765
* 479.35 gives 2.698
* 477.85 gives 2.586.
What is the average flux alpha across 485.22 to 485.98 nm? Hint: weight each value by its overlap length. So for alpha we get 2.38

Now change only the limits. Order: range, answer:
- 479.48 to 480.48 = 2.59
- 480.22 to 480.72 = 2.54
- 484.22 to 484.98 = 2.5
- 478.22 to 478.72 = 2.47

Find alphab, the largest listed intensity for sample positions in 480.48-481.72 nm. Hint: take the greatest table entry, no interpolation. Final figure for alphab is 2.591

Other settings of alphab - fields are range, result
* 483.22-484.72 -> 2.582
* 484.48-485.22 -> 2.587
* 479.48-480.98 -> 2.765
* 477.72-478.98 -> 2.613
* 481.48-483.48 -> 2.675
